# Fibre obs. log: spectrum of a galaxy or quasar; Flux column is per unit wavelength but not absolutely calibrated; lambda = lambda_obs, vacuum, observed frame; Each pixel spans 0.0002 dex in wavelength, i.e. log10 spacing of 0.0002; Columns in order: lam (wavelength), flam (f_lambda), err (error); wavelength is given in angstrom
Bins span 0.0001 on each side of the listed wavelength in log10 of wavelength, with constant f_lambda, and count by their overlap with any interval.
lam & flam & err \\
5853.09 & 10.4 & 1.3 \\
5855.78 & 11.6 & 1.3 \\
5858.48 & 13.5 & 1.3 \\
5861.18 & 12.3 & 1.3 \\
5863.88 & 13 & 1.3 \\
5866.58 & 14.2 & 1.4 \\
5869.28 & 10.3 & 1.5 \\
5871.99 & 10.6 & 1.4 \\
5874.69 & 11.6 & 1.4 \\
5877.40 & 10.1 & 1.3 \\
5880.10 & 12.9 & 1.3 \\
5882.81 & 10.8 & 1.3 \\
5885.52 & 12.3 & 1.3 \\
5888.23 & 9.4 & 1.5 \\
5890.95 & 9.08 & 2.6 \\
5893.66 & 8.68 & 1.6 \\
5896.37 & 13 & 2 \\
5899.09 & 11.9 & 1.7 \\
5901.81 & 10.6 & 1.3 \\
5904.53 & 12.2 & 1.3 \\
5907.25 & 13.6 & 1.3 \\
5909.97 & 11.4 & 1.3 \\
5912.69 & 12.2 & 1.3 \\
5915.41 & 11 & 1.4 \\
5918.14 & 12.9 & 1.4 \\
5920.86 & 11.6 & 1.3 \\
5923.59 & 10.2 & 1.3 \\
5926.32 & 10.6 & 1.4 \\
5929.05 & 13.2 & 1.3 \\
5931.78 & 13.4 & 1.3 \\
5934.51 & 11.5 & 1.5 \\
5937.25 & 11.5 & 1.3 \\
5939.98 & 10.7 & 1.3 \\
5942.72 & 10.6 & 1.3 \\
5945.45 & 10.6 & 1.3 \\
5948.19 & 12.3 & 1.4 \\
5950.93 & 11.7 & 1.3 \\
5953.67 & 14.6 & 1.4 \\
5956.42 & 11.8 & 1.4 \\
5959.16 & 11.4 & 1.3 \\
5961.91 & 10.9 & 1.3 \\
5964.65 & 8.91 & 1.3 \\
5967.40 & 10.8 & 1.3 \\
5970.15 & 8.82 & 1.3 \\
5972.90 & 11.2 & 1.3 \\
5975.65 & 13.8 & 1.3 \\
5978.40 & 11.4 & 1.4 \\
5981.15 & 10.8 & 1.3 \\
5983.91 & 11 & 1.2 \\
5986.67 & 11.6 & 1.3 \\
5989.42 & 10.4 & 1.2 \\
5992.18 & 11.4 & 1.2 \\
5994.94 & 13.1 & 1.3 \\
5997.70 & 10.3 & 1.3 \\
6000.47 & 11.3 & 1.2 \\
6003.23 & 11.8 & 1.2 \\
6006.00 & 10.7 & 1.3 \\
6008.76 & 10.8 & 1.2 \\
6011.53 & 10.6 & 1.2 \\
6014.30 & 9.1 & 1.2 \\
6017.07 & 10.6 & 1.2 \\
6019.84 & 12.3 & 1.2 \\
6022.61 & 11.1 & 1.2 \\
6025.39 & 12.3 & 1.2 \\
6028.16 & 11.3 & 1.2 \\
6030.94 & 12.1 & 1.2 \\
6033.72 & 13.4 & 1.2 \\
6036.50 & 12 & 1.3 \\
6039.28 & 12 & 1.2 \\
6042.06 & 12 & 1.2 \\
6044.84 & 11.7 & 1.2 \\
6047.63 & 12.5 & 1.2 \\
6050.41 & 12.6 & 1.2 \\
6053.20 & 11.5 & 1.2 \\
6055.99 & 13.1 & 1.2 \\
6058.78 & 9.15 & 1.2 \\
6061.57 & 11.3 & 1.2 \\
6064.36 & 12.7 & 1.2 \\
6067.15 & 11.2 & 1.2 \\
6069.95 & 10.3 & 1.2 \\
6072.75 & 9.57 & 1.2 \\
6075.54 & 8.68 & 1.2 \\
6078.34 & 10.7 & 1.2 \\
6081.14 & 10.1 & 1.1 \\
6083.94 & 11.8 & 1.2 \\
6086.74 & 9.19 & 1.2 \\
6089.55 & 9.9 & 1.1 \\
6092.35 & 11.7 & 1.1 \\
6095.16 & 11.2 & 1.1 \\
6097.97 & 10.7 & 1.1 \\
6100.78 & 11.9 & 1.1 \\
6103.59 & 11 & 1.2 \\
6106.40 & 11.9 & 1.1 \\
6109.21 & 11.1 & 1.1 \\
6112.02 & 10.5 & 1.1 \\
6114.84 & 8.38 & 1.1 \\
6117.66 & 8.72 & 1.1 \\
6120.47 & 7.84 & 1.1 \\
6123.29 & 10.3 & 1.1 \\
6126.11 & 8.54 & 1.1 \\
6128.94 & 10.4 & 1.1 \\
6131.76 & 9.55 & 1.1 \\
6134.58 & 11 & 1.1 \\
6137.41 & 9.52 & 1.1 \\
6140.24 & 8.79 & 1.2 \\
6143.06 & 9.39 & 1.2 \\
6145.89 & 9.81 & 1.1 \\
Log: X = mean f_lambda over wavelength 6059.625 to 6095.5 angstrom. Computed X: 10.6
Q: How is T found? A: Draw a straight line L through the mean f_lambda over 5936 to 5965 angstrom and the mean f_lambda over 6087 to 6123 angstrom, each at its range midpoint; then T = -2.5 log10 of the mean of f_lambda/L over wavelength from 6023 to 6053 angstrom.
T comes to -0.12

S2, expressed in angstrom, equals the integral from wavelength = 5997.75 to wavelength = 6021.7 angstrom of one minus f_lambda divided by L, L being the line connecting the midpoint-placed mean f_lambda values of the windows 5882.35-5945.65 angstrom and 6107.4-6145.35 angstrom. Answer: -0.7 angstrom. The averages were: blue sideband 11.4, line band 10.9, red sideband 9.57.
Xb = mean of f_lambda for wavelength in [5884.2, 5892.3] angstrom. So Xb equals 10.2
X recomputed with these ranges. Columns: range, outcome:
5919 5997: 11.4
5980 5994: 11.1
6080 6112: 10.9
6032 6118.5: 11.1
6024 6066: 12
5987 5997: 11.5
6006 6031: 11.1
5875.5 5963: 11.5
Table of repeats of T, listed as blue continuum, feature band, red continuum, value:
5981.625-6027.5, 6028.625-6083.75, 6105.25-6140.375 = -0.08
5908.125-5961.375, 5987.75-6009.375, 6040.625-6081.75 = 0.02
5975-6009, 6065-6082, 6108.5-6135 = 0.00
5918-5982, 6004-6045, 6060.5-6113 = -0.04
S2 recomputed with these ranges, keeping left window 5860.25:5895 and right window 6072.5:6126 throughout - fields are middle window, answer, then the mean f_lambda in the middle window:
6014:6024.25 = -0.4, 11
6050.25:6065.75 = -1.8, 11.7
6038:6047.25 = -1.3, 12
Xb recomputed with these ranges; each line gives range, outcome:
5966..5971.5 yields 9.8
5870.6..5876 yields 11.1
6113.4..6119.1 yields 8.55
